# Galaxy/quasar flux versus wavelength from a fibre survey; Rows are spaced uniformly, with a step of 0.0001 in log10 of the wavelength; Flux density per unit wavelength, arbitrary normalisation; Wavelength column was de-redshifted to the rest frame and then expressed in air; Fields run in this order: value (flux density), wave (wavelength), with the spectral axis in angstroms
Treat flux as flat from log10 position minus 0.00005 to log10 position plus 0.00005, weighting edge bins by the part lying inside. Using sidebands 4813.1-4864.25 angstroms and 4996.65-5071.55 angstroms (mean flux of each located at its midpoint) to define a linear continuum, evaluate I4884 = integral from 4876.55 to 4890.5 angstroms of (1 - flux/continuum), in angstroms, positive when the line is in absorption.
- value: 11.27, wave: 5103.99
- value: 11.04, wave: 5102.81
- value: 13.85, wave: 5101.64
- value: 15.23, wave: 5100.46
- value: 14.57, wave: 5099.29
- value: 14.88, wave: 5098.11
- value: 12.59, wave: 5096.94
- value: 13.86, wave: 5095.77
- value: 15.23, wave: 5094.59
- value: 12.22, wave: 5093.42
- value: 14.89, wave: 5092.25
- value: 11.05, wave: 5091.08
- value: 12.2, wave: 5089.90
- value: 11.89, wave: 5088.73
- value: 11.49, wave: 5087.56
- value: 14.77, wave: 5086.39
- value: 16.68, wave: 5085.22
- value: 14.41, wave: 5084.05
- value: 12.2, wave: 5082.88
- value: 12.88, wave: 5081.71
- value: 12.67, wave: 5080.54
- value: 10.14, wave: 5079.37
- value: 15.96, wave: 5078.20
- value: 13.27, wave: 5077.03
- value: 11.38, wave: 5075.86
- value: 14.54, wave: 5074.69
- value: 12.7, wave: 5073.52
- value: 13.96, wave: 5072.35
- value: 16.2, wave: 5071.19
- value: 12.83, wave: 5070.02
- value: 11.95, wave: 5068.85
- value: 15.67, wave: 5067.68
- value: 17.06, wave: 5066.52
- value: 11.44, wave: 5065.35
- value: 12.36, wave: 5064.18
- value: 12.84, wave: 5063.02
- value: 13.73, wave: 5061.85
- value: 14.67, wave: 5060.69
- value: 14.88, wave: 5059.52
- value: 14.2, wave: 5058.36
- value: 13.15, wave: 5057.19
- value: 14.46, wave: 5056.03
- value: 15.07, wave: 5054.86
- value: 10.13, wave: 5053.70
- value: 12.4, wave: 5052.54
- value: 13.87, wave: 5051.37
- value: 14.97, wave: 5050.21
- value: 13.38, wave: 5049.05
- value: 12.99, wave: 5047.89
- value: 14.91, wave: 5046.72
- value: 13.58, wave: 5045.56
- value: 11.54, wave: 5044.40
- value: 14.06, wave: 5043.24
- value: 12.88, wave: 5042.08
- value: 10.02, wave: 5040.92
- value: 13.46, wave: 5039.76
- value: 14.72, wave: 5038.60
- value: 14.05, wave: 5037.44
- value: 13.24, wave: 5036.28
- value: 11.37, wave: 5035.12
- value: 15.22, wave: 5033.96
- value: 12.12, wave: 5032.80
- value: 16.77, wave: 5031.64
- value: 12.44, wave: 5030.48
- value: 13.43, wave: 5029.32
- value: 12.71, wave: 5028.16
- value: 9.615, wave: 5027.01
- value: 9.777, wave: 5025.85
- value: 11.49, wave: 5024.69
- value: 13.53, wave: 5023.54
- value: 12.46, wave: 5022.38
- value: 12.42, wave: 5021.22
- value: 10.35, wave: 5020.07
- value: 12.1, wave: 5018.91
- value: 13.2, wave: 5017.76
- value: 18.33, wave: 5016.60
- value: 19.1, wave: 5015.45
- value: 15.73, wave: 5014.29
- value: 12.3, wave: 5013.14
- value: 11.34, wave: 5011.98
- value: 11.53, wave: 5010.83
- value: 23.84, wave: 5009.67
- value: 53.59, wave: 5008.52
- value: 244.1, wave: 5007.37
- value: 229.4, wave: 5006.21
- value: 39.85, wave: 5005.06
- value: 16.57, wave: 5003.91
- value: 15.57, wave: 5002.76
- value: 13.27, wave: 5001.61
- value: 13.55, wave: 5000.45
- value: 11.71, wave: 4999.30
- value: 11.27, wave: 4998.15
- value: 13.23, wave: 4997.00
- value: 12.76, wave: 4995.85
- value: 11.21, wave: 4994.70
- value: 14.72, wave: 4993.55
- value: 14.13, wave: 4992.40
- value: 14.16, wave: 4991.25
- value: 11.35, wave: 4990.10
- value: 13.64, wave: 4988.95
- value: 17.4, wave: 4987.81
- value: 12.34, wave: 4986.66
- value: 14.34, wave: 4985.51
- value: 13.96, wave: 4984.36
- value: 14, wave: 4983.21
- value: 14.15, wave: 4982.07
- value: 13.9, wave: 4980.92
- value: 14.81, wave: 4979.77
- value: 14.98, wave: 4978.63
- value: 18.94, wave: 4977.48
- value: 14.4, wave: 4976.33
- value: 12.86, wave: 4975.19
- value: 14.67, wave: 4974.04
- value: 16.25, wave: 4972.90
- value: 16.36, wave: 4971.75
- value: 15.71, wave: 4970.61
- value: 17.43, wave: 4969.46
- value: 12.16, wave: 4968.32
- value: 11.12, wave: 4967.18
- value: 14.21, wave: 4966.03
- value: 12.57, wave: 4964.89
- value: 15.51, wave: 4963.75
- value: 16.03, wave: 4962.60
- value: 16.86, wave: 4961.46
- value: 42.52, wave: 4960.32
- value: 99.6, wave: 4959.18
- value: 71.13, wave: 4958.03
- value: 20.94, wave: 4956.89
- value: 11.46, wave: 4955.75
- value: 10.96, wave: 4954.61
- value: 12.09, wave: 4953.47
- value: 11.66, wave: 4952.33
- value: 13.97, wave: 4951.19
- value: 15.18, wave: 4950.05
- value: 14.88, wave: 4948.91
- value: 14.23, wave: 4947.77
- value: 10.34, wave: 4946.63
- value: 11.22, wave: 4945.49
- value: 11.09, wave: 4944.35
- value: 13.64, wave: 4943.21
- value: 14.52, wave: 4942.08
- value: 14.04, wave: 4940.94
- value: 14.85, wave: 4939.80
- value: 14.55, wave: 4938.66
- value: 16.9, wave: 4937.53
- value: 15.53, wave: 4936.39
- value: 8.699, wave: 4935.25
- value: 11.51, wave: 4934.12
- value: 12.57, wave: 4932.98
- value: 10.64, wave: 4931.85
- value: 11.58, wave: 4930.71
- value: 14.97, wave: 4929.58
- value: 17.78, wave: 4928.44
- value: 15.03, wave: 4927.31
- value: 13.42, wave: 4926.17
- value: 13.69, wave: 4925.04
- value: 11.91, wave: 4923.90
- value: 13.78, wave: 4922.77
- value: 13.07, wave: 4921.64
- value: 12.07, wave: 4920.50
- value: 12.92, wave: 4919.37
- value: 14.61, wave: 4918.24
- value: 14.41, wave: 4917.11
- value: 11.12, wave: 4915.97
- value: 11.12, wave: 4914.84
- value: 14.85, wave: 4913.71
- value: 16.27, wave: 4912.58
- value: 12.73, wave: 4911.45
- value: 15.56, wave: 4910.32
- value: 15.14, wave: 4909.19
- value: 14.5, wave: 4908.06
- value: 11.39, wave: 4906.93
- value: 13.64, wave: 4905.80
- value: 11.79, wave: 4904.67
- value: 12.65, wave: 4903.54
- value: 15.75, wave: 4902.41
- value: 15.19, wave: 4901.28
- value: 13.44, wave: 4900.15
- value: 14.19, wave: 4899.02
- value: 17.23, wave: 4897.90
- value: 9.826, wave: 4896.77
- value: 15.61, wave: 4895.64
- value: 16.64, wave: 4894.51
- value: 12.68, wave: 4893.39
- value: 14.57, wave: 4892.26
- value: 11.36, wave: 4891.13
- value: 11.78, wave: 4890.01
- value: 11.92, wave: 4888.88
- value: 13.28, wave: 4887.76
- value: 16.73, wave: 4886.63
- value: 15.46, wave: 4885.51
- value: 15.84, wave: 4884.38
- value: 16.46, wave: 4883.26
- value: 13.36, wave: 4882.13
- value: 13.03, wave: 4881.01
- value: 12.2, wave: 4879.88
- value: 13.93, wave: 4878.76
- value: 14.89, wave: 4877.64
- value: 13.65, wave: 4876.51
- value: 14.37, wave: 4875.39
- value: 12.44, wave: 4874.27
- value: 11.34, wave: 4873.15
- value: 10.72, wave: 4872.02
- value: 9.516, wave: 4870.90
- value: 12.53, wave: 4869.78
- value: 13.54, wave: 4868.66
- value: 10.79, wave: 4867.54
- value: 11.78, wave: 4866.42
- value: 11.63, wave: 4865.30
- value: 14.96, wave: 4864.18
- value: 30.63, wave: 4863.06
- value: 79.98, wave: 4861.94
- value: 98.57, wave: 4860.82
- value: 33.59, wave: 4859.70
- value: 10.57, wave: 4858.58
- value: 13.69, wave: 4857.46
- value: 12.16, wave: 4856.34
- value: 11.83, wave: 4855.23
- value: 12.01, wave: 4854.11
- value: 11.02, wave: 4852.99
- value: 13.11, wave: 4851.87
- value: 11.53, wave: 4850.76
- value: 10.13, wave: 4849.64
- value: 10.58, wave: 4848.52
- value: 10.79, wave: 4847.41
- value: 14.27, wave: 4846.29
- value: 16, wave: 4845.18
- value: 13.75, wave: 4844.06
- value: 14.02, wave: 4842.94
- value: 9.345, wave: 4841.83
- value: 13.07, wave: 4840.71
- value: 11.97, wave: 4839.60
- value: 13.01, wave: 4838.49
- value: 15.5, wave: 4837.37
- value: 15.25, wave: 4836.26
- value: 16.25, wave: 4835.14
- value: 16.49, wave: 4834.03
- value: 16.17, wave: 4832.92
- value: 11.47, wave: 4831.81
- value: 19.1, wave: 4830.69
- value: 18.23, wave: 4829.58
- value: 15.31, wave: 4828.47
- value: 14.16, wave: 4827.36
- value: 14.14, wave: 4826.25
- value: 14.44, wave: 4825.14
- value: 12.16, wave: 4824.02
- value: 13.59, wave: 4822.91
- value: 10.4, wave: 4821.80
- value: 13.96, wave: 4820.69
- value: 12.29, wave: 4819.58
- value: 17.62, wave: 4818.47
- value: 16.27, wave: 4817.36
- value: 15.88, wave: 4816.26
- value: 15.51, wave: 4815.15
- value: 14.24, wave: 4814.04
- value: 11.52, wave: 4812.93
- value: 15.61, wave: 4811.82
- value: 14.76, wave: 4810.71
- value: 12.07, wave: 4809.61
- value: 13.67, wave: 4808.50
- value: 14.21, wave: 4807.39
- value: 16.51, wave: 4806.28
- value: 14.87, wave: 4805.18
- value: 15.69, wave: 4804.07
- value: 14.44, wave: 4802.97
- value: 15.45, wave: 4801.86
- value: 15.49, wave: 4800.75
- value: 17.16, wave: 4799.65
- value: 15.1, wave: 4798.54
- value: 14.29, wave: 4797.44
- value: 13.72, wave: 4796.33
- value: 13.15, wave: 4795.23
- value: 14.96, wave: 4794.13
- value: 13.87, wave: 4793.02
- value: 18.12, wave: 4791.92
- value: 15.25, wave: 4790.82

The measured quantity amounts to 3.4 angstroms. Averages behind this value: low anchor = 17.8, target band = 14.1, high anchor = 21.4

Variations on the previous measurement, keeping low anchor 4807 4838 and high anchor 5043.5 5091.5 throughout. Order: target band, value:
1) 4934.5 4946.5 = 0.6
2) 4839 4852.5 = 2.0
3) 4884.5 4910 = 0.7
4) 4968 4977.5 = -1.0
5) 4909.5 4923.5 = 0.6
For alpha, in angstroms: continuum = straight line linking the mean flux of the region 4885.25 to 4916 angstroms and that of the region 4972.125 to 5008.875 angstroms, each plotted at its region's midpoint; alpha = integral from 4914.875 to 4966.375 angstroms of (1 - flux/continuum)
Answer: 9.6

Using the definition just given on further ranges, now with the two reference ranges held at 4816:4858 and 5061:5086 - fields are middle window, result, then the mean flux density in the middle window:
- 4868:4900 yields 0.3 angstroms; 13.5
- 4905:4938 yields 0.4 angstroms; 13.5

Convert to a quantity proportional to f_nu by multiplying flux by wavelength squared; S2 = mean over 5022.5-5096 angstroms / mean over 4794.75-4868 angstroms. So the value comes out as 0.87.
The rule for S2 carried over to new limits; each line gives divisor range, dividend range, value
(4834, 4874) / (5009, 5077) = 0.82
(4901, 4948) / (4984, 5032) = 1.99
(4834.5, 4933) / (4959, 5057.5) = 1.42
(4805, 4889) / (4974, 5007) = 1.57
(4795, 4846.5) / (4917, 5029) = 1.53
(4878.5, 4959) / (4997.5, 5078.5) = 1.46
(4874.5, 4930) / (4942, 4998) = 1.29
